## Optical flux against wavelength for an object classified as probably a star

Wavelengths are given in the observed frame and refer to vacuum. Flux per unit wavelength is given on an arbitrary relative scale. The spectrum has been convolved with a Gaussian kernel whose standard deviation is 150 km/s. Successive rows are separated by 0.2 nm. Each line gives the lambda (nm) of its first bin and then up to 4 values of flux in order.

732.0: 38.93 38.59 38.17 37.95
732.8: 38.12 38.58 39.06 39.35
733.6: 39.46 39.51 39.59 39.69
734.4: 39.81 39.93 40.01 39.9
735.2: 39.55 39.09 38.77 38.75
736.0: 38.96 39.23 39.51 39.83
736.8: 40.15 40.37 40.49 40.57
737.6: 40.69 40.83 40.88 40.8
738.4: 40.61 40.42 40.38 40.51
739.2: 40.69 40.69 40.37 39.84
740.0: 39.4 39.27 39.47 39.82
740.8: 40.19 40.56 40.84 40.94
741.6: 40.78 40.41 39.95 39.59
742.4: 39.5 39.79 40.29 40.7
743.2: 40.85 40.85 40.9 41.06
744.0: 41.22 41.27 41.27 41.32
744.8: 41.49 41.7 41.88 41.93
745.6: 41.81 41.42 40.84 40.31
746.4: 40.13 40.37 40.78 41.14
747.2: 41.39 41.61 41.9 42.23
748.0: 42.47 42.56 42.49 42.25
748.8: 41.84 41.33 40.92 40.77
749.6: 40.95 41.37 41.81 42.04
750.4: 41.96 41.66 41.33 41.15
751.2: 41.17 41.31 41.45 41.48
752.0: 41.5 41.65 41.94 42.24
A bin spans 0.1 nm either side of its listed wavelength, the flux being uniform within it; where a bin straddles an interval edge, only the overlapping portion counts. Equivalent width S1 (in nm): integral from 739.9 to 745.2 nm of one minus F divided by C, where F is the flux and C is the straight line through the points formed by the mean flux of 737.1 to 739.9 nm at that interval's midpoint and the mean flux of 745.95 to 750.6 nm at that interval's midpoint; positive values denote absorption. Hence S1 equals 0.05 nm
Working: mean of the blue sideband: 40.6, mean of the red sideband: 41.5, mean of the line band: 40.5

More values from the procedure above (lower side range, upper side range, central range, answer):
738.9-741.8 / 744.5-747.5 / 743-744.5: -0.01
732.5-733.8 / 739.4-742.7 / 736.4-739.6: -0.07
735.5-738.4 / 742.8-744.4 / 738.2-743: 0.04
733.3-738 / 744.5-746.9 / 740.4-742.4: 0.02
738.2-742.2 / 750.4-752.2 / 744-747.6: -0.03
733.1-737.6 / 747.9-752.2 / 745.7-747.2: 0.01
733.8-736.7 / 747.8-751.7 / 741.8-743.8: 0.01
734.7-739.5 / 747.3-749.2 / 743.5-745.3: 0.00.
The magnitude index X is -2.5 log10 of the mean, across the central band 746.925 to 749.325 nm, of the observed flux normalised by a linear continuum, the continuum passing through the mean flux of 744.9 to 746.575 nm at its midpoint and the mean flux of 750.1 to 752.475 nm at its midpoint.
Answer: -0.01 mag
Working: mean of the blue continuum 41.2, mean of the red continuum 41.5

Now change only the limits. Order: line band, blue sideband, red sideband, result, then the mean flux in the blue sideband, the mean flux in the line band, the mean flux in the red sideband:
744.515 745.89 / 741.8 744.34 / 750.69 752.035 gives -0.02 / 40.5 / 41.7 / 41.3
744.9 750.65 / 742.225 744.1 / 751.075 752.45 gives -0.01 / 40.5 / 41.5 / 41.5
